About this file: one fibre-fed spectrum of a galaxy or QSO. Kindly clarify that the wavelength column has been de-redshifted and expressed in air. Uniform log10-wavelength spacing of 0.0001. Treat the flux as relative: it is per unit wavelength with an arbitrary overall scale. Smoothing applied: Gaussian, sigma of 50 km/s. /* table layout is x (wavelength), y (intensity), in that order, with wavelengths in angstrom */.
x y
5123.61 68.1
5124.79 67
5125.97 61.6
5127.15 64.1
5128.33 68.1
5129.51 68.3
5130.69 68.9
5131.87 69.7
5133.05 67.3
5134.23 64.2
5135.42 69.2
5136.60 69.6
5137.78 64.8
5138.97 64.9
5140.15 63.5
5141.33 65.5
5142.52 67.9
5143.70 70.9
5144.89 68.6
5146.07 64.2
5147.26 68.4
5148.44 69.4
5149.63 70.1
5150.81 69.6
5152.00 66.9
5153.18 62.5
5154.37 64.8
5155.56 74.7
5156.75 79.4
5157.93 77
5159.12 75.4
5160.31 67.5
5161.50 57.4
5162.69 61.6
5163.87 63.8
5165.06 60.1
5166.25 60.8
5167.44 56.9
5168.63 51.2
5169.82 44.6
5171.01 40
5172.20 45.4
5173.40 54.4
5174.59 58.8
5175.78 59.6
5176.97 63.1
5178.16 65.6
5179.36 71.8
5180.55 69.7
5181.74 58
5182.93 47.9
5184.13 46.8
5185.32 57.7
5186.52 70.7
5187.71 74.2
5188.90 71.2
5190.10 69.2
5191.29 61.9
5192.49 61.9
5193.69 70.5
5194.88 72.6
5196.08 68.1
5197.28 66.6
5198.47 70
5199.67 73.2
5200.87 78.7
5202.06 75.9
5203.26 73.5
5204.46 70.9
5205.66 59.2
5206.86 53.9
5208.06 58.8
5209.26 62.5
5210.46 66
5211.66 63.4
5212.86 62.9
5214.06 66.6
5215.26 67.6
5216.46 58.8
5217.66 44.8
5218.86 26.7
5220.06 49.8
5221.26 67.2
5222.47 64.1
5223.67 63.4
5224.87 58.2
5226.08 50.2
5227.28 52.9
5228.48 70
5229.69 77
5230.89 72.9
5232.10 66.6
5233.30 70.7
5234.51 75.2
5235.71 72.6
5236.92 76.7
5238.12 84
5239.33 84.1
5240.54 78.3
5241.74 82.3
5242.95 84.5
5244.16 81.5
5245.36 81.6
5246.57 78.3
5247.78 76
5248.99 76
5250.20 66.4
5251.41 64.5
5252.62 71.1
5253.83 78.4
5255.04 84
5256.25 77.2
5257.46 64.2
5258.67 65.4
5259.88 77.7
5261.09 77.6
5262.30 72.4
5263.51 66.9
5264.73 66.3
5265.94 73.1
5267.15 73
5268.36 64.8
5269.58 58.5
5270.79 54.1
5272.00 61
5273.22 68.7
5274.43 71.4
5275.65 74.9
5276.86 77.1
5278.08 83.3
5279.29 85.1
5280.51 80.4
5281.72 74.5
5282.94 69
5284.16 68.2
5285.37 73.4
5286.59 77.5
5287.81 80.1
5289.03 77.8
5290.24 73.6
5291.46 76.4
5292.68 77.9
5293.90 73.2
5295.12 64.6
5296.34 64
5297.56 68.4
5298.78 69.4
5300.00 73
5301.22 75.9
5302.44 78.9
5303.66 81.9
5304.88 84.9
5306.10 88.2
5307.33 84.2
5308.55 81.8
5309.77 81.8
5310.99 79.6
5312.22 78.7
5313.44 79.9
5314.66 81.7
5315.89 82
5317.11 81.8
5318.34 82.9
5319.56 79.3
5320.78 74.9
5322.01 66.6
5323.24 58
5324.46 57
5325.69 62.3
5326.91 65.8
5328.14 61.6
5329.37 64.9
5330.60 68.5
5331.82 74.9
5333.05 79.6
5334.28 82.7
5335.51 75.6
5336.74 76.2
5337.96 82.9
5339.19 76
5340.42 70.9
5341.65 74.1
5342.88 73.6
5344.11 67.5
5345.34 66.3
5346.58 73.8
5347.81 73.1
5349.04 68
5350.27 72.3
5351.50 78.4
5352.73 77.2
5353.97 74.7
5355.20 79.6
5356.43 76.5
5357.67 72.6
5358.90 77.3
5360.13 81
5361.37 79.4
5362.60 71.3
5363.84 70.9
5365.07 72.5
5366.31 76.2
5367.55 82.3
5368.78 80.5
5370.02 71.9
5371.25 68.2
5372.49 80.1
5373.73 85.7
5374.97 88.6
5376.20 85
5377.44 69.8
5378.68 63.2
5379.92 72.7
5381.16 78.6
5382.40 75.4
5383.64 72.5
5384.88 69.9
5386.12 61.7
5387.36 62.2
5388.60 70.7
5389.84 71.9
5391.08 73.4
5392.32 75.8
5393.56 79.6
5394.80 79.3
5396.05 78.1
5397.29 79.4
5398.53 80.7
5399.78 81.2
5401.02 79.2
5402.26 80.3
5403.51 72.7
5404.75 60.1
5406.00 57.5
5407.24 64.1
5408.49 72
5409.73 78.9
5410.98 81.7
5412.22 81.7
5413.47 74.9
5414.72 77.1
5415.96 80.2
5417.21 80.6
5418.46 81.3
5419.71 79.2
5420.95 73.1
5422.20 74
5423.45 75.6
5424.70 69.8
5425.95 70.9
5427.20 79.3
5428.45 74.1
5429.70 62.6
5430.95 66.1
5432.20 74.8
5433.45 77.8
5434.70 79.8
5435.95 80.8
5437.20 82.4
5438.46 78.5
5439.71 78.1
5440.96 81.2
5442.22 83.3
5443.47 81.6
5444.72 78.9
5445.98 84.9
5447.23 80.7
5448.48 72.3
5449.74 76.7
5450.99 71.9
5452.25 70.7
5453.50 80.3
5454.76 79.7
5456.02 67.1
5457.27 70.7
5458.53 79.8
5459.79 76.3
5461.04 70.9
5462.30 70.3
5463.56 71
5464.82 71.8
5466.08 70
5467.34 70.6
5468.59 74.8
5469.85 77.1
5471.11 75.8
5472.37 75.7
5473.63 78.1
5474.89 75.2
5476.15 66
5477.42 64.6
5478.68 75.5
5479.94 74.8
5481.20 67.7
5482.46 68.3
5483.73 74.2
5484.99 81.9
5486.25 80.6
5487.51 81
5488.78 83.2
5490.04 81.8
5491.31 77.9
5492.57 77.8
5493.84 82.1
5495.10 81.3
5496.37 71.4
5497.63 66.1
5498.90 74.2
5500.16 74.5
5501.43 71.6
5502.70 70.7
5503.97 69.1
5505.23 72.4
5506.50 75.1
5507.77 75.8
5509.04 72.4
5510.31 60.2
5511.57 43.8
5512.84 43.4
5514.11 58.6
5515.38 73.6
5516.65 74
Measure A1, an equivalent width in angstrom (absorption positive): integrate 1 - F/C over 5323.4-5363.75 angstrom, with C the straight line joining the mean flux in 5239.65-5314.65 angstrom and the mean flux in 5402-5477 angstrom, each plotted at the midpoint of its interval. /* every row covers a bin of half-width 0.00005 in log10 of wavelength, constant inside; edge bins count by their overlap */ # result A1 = 1.1 angstrom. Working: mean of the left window 74.7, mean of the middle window 72.8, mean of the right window 75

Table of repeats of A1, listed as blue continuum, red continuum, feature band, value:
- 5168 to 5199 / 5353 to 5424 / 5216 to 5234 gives 1.25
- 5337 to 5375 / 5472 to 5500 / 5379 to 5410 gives 1.01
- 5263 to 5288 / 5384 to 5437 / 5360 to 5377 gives -1.03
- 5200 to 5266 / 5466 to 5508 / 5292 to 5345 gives -2.78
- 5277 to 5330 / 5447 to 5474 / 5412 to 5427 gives -0.44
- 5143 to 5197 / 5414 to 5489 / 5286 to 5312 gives -2.92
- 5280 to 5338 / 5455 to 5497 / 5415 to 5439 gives -0.34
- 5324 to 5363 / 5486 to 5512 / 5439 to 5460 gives -1.11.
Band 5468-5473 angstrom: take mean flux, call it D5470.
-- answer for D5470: 75.8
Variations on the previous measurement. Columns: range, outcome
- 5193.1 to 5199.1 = 69.6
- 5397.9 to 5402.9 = 80.3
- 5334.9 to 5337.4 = 76.3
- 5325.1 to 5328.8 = 63.3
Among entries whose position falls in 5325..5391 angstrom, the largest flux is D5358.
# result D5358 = 88.6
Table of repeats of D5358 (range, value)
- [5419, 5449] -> 84.9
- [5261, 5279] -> 83.3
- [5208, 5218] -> 67.6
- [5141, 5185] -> 79.4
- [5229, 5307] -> 88.2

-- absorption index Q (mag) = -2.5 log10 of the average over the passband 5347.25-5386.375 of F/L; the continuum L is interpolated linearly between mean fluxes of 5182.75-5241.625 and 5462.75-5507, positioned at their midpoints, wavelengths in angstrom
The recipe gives -0.07 mag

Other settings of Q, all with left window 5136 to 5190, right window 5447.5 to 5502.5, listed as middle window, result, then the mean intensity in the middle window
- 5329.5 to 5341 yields -0.09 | 75.9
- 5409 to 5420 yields -0.10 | 79.4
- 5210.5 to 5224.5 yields 0.13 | 58.1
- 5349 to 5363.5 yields -0.08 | 75.9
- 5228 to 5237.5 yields -0.11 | 72.7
